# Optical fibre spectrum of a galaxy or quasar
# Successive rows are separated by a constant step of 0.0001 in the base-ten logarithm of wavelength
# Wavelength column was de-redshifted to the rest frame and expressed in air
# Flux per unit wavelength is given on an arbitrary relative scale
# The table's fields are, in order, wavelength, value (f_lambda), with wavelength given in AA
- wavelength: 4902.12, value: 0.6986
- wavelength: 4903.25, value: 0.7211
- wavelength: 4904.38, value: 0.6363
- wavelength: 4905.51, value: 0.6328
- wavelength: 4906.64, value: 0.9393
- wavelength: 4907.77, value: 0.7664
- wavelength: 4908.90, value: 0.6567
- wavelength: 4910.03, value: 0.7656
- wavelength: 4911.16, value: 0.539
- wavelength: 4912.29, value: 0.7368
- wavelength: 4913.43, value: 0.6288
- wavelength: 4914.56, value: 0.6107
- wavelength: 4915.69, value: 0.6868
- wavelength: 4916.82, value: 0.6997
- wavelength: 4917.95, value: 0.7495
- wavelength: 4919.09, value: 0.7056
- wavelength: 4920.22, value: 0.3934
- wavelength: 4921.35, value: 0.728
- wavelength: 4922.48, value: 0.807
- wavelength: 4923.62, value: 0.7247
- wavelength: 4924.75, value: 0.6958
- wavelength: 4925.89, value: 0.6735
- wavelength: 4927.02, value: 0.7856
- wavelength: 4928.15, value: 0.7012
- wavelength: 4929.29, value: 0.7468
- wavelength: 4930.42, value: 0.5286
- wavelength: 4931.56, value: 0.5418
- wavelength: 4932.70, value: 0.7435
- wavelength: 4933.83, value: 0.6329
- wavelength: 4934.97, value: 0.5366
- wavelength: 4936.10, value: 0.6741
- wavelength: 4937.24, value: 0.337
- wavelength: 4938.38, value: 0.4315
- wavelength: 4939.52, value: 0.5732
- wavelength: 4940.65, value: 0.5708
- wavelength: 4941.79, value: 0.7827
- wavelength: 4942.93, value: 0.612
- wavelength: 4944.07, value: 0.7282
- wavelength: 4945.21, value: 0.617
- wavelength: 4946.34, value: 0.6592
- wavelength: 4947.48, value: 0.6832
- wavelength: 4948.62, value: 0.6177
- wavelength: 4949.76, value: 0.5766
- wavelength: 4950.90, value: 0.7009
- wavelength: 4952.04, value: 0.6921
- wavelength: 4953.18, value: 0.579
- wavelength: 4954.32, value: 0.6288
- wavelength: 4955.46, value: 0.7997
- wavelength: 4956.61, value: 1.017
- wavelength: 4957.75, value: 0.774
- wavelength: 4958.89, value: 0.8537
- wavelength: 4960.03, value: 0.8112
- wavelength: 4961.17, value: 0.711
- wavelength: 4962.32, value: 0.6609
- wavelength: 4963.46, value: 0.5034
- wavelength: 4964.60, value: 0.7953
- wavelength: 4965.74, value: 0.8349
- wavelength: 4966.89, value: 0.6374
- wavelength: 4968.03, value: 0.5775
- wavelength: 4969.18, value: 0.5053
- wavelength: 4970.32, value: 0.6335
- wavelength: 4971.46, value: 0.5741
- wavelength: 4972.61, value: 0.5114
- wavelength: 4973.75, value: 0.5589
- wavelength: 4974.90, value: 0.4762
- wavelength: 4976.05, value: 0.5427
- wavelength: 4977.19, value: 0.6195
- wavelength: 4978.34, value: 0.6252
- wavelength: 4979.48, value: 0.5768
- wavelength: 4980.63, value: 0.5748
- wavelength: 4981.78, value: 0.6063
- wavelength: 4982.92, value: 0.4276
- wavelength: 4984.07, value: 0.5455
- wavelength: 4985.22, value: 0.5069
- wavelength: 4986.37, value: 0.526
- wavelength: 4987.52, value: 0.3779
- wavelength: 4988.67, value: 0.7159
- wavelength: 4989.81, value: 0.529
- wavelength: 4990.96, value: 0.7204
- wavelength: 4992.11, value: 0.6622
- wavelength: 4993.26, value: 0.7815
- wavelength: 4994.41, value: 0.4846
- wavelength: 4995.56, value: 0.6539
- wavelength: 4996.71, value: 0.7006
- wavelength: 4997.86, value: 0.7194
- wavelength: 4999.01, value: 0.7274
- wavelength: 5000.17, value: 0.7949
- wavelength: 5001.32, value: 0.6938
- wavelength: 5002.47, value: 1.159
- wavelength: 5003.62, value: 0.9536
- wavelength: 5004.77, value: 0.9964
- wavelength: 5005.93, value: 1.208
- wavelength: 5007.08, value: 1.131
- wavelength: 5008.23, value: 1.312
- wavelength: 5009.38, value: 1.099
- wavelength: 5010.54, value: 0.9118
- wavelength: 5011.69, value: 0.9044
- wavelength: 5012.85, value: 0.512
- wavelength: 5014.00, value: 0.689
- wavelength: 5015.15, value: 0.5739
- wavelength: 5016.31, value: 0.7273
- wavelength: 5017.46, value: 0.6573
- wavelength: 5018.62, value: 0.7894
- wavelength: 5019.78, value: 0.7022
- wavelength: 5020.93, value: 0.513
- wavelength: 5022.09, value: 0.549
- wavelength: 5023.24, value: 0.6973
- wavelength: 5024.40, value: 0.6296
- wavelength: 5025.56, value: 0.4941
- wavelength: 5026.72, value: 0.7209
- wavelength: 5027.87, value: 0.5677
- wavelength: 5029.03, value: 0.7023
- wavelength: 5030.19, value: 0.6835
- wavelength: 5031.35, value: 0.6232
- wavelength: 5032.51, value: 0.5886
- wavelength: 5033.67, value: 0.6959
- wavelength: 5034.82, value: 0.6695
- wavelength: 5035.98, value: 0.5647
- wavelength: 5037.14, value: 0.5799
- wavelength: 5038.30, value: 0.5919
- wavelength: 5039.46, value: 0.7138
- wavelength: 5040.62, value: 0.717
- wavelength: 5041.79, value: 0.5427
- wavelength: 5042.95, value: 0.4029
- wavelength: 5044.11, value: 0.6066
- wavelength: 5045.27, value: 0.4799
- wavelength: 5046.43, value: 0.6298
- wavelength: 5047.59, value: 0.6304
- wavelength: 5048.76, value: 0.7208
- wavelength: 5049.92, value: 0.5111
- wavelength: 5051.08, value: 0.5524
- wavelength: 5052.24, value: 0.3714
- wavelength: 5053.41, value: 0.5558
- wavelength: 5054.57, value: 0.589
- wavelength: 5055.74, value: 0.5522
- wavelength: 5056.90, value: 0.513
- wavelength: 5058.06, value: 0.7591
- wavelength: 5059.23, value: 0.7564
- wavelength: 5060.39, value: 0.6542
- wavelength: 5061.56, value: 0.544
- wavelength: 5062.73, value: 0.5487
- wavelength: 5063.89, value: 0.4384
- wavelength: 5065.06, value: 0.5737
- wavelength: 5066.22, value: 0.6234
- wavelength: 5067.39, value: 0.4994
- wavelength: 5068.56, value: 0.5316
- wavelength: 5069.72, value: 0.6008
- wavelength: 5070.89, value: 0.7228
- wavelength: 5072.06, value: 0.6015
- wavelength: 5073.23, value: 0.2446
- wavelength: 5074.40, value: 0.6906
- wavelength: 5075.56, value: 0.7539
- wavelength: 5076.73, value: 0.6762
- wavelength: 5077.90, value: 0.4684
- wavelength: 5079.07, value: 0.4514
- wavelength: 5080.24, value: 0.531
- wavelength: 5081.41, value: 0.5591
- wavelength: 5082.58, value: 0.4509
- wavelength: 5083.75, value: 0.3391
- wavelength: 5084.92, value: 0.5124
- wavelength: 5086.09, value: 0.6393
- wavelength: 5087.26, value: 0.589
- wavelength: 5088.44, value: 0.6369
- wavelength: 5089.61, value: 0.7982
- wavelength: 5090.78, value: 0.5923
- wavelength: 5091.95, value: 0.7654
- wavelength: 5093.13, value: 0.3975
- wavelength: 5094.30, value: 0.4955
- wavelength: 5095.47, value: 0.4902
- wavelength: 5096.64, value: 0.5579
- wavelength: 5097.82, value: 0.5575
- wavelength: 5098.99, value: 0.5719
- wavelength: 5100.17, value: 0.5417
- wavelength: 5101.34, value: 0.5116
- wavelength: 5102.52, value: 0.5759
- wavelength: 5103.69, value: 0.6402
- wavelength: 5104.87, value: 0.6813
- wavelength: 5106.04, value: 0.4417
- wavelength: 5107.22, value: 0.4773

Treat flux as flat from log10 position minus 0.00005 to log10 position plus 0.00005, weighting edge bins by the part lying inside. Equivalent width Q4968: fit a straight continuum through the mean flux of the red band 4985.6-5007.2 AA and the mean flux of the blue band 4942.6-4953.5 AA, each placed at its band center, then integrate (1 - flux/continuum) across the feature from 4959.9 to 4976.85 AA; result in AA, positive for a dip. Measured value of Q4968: 1.8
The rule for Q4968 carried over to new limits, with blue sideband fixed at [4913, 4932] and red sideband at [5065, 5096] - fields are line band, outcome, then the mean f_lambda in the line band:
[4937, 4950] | 1.02 AA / 0.606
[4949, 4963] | -1.75 AA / 0.73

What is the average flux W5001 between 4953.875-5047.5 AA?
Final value 0.682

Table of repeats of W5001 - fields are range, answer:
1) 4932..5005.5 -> 0.655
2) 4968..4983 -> 0.562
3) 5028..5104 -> 0.579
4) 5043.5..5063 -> 0.587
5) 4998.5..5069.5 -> 0.678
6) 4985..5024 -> 0.757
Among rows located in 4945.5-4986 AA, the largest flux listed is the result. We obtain 1.017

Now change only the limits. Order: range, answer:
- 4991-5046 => 1.312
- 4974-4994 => 0.7815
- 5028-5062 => 0.7591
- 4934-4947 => 0.7827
